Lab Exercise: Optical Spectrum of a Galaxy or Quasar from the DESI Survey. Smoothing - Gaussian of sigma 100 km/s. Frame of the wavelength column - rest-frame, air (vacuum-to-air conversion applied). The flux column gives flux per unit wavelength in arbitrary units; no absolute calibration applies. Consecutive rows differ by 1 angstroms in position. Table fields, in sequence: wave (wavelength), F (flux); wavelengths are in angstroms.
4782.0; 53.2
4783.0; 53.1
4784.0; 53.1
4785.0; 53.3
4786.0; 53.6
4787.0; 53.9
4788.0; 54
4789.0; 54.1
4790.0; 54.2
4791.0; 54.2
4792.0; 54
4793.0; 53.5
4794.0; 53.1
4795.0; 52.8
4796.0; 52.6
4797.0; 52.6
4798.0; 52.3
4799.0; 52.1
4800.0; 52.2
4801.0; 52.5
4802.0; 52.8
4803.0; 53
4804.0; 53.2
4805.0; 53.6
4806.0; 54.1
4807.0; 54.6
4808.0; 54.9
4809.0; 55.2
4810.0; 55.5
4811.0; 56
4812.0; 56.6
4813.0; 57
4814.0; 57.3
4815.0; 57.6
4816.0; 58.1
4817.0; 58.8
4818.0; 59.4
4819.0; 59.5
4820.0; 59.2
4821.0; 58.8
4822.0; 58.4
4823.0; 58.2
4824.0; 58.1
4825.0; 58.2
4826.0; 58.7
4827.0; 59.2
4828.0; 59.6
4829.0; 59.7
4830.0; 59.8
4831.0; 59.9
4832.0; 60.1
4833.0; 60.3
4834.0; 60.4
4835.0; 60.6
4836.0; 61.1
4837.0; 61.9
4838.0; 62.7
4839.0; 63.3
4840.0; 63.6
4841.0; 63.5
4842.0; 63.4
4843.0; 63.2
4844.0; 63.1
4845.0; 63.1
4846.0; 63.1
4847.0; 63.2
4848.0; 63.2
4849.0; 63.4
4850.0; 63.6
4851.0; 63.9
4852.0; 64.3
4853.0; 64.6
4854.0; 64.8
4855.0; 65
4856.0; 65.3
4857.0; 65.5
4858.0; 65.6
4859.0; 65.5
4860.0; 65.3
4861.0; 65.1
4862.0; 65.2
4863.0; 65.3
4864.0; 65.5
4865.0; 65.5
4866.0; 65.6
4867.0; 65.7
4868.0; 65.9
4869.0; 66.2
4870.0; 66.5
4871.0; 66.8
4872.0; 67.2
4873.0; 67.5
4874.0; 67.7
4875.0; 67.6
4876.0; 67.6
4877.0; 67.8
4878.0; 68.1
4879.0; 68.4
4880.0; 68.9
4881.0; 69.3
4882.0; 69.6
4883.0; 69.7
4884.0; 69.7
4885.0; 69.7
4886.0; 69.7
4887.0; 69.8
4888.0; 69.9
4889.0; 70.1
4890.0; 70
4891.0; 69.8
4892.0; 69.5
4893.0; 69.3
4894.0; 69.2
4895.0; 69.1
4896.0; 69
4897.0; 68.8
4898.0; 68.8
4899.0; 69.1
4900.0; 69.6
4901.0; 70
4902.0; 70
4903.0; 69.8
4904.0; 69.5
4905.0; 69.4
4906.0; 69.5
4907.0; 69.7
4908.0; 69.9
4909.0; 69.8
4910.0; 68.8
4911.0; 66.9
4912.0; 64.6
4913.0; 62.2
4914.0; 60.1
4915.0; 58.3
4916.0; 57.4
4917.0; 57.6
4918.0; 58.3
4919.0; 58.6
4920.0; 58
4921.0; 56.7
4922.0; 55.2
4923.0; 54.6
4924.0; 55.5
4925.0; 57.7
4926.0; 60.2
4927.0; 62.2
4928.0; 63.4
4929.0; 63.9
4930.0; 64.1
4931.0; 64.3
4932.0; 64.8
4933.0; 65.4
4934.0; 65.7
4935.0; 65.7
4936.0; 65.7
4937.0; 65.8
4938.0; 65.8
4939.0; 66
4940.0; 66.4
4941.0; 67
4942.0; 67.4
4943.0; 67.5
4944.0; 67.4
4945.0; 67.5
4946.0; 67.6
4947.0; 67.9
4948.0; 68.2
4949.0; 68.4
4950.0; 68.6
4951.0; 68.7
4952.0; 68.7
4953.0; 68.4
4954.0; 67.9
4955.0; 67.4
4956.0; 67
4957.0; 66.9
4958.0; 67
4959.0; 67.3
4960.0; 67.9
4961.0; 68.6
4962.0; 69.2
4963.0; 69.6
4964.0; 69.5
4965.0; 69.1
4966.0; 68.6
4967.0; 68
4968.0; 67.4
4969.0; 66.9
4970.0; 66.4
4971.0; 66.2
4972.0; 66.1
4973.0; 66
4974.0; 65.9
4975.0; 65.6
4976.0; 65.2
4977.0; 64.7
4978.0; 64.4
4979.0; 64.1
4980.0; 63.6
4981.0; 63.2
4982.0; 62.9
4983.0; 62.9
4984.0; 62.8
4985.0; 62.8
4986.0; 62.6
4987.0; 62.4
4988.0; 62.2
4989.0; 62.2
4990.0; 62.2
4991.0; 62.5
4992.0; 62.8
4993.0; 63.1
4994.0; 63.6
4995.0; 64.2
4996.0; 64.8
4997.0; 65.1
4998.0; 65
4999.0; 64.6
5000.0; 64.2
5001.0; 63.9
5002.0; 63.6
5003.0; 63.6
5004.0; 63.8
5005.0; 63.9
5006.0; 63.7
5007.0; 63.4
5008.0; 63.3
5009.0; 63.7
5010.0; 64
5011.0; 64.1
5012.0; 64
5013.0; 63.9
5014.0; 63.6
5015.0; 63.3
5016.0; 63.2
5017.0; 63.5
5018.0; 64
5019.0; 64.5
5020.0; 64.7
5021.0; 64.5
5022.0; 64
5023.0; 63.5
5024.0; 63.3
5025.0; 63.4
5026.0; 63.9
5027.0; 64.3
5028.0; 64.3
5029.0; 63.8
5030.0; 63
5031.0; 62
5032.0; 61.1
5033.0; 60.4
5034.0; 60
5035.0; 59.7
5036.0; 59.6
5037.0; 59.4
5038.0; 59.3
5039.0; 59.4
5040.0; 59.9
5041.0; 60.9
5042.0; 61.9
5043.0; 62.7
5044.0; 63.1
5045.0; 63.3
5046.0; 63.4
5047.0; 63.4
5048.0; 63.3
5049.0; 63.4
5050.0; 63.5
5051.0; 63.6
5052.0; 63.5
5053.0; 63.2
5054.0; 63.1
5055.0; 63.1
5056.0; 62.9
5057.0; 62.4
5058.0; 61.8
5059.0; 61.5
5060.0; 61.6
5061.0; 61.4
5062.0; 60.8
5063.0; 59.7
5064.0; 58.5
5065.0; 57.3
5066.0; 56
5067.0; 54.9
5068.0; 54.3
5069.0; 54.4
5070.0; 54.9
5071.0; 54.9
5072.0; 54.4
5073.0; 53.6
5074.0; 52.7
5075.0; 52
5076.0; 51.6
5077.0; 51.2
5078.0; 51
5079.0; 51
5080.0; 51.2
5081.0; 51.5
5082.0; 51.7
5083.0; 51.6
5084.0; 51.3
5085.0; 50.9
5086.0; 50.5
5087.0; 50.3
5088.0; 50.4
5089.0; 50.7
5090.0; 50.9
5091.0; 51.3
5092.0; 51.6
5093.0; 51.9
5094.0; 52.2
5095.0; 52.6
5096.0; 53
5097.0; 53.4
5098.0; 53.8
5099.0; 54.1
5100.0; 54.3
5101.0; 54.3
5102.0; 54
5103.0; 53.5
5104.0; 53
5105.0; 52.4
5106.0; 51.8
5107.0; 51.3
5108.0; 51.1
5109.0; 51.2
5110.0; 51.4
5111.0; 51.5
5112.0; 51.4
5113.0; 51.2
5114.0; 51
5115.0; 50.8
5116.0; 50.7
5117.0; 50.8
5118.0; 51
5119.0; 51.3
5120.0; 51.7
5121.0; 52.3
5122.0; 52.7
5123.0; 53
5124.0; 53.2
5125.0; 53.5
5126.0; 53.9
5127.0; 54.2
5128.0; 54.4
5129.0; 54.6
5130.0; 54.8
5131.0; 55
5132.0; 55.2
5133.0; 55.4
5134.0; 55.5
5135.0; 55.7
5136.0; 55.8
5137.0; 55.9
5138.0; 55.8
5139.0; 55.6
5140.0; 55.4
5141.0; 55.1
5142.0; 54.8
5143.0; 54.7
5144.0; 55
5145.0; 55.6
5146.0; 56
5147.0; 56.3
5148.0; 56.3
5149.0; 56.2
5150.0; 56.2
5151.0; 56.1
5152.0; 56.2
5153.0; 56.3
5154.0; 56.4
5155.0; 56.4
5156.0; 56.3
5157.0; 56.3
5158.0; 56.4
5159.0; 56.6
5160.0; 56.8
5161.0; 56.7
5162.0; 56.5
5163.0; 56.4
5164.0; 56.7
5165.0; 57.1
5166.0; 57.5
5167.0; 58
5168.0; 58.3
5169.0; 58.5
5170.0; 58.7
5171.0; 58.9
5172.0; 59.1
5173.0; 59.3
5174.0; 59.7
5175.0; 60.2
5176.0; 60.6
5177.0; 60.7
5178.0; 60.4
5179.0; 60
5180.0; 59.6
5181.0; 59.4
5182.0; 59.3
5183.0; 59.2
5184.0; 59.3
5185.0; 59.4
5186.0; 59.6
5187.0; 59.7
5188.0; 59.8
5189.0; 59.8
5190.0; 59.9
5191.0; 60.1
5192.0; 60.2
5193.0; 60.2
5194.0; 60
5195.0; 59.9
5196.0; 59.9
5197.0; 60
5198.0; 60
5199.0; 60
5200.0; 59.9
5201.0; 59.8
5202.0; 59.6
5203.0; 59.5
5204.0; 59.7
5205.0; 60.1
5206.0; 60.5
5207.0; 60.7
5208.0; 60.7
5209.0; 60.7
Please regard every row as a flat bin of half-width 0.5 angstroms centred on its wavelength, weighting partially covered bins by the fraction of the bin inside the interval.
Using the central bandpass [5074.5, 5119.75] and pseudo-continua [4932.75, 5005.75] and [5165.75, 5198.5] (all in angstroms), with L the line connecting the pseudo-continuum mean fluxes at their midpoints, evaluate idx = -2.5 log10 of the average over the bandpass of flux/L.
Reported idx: 0.20 mag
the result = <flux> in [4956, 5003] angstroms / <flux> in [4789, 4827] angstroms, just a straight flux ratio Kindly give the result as 1.17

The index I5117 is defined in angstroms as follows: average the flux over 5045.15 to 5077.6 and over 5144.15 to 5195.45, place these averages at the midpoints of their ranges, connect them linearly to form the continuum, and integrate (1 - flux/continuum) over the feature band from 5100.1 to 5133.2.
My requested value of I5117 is 3.35 angstroms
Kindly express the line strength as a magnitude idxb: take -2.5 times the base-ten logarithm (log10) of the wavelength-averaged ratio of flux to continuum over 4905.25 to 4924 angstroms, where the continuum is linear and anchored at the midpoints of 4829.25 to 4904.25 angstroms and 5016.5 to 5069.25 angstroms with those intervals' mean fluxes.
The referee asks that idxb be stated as 0.05 mag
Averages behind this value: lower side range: 66.1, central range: 61.9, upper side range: 61.7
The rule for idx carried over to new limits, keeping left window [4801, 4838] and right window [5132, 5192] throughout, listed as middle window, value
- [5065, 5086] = 0.09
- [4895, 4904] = -0.20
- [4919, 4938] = -0.07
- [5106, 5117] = 0.13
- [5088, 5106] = 0.10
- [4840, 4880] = -0.13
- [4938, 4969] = -0.18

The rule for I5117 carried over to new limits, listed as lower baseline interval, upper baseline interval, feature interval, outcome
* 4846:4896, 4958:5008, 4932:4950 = -0.3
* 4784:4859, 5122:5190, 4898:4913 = -2.8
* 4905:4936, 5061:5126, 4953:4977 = -2.9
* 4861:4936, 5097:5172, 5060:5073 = 0.2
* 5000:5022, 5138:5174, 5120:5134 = 1.0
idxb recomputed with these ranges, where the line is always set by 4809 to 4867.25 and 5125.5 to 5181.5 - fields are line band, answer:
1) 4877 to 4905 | -0.14 mag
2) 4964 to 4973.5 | -0.13 mag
